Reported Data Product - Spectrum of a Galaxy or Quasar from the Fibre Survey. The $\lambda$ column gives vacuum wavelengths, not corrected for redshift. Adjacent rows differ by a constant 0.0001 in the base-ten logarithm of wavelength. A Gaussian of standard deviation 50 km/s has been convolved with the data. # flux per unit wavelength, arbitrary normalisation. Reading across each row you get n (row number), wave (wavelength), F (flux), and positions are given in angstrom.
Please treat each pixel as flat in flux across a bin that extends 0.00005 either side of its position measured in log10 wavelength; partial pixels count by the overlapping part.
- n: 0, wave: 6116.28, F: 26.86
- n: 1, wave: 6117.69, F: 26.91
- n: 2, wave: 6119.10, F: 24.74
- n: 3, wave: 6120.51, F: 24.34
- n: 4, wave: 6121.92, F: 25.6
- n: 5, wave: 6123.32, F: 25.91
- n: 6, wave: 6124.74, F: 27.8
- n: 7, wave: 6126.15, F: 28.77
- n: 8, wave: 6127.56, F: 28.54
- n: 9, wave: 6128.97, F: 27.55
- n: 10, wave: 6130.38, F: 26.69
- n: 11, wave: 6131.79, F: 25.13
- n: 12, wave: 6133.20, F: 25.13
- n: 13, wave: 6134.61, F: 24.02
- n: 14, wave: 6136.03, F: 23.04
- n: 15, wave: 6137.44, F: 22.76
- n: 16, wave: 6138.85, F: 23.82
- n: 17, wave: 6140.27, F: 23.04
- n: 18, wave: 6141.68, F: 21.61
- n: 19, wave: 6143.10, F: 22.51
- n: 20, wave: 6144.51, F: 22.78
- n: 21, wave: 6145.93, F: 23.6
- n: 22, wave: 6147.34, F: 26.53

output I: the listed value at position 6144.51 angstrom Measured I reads 22.78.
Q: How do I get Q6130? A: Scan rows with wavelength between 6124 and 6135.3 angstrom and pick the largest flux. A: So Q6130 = 28.77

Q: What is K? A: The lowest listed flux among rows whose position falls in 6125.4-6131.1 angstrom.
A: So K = 26.69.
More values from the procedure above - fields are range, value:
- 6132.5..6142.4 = 21.61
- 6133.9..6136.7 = 23.04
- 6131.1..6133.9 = 25.13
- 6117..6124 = 24.34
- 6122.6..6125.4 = 25.91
